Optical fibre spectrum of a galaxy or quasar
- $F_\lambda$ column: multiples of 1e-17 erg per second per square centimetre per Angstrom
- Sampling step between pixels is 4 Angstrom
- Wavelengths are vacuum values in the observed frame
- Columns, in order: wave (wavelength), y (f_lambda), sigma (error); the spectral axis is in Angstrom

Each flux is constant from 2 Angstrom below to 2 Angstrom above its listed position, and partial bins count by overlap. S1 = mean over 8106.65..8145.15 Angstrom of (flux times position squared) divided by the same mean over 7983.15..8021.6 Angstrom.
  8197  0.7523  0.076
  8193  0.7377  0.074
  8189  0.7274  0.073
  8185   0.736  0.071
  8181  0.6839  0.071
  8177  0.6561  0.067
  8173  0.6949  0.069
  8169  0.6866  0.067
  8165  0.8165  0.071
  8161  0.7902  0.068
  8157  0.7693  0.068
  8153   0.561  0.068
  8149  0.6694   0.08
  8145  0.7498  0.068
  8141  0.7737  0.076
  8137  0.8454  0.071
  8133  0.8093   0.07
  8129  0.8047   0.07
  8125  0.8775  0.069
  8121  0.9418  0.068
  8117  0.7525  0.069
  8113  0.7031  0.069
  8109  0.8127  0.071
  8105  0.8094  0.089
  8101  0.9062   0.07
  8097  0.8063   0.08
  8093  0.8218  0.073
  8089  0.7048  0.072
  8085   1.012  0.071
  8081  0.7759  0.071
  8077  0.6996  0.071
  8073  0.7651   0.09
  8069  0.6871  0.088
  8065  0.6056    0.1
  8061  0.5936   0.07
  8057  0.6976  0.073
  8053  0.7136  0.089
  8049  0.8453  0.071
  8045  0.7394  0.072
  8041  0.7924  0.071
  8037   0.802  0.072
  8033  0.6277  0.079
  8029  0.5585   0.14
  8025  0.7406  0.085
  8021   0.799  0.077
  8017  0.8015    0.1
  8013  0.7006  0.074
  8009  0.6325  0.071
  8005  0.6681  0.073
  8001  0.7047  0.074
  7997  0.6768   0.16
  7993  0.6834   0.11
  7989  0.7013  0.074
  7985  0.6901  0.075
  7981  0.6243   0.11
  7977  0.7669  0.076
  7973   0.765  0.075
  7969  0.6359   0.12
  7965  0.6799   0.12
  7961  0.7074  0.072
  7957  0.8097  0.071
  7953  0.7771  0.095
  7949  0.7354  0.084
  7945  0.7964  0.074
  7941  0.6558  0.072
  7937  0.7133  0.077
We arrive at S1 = 1.19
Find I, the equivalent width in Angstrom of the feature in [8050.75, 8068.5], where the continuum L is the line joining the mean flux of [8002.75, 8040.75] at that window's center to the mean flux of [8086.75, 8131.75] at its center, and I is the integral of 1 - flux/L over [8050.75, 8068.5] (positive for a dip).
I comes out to 2.2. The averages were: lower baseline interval 0.707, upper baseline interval 0.814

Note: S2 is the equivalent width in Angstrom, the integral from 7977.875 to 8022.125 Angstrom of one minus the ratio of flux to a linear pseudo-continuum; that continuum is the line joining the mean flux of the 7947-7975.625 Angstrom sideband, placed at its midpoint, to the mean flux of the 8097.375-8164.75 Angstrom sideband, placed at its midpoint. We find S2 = 2.72 Angstrom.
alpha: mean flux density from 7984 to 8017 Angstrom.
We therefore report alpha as 0.689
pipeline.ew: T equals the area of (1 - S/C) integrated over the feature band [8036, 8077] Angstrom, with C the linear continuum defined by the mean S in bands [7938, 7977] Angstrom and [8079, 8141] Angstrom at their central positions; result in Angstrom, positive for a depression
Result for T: 3.6 Angstrom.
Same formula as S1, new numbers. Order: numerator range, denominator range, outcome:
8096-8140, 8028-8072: 1.19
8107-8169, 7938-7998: 1.13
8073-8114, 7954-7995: 1.17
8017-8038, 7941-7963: 0.96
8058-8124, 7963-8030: 1.14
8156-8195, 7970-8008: 1.10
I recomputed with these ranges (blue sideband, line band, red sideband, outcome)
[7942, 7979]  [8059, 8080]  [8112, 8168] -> 2.4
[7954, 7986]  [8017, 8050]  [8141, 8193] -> -1.2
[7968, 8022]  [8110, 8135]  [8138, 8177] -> -3.3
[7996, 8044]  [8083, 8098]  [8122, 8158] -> -1.9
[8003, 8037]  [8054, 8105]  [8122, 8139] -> 1.2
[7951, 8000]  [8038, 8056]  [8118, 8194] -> -1.1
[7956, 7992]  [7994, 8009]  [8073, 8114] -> 1.1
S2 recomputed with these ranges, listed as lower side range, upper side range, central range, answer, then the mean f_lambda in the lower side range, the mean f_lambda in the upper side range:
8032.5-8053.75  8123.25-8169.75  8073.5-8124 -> -3.1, 0.765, 0.764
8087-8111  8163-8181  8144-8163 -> 0.8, 0.81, 0.71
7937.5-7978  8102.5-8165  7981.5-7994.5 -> 1.0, 0.731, 0.78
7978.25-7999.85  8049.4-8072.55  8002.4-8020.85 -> -0.8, 0.68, 0.679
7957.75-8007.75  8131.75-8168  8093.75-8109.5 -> -2.2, 0.694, 0.751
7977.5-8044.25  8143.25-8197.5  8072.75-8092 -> -2.4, 0.702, 0.715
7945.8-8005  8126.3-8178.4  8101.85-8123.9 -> -2.3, 0.712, 0.743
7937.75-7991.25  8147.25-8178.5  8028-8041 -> 0.4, 0.719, 0.707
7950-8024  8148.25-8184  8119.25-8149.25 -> -4.6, 0.713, 0.705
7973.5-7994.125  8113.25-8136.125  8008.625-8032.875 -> 0.9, 0.699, 0.827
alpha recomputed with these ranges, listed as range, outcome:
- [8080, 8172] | 0.79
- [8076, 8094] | 0.807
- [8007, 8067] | 0.71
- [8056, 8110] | 0.764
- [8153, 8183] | 0.717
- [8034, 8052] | 0.781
